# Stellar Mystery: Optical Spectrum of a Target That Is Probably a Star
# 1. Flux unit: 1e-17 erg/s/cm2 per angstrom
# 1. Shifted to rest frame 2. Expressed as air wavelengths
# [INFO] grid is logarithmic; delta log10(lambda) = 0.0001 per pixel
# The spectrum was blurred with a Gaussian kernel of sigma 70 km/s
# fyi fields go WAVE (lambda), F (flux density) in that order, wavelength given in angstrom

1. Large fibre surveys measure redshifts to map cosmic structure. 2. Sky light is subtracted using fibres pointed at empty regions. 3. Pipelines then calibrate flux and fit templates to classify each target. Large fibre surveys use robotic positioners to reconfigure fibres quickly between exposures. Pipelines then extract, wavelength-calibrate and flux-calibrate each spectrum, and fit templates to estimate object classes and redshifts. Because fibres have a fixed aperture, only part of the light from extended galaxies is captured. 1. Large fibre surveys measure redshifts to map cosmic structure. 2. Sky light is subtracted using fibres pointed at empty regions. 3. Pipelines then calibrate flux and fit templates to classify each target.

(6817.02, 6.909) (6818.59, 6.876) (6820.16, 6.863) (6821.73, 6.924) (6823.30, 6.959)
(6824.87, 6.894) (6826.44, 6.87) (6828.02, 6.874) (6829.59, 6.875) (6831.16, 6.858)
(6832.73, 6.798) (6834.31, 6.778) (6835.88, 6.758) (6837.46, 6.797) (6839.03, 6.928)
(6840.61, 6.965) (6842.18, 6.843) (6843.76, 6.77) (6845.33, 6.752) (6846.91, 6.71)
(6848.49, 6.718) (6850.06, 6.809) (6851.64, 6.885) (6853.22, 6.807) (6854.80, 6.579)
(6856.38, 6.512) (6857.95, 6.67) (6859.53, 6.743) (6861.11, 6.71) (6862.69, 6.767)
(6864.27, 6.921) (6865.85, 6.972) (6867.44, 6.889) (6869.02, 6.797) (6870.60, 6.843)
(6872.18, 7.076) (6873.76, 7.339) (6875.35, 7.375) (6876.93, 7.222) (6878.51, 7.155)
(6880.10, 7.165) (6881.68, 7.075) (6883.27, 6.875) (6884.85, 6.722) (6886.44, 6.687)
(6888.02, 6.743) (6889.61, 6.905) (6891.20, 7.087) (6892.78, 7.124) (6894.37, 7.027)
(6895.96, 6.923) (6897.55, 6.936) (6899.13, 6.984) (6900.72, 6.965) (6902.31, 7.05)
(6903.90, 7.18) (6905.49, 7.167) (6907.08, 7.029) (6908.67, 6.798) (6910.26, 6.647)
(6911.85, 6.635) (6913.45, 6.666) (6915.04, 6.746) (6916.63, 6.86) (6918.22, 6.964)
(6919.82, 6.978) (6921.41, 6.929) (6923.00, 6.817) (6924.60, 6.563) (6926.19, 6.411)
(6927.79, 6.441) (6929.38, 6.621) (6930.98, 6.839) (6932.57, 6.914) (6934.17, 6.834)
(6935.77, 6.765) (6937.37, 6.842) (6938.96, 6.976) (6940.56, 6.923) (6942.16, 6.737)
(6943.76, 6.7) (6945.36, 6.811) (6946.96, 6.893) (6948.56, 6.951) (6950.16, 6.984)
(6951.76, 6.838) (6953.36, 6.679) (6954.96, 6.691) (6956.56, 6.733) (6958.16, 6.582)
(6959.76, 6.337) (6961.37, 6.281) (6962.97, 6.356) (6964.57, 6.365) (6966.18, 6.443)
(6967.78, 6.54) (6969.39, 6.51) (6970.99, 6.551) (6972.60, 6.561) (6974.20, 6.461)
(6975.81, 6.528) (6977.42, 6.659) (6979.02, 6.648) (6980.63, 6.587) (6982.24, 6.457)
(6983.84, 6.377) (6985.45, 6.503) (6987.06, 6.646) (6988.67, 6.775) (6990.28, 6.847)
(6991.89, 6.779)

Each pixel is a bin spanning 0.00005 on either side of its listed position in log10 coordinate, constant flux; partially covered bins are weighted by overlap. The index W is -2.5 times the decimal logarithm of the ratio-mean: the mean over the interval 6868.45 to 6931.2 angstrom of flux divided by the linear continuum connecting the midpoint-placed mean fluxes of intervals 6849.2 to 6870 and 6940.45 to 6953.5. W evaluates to -0.02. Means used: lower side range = 6.78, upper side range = 6.84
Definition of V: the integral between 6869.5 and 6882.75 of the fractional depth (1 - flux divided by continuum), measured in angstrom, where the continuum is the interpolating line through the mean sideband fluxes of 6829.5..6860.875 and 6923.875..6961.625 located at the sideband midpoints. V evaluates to -0.75 angstrom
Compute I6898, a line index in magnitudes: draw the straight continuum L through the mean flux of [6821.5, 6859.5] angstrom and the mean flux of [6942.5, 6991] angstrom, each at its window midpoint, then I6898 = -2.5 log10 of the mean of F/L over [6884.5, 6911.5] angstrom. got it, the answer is -0.04 mag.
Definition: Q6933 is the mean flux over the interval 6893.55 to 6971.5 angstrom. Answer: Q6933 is 6.76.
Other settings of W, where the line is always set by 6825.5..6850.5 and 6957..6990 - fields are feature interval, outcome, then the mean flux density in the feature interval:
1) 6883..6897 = -0.03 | 6.9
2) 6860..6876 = -0.03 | 6.96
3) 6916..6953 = -0.03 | 6.81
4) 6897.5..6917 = -0.04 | 6.9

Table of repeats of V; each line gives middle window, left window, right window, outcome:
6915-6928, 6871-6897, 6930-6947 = 0.3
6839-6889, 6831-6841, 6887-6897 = 0.1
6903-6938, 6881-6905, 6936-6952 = 0.5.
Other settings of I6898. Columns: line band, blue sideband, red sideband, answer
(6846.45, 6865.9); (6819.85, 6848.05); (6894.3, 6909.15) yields 0.024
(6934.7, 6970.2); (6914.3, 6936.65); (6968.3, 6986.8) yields -0.006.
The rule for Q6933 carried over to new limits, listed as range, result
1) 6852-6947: 6.87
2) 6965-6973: 6.51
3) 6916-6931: 6.74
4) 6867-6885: 7.06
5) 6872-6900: 7.02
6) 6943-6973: 6.62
